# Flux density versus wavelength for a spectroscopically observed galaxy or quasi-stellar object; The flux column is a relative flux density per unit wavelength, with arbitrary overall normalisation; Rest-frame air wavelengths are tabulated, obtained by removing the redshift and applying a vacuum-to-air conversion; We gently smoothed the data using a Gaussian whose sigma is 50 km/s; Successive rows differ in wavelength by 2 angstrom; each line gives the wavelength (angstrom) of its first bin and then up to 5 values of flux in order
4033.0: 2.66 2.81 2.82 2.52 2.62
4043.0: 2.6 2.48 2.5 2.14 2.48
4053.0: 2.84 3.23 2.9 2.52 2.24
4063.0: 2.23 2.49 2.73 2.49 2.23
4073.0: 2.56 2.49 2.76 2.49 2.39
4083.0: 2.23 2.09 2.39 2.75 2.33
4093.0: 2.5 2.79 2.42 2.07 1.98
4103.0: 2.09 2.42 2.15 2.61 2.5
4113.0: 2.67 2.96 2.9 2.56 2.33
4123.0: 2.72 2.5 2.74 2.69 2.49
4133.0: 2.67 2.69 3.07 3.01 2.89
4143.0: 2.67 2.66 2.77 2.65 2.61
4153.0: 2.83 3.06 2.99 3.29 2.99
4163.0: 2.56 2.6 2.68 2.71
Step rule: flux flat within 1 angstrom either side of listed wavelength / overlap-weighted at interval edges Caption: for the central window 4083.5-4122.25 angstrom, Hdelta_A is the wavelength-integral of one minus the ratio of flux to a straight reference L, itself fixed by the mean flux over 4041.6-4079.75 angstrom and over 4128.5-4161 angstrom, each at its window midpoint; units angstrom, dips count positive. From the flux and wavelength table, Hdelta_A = 3.5 angstrom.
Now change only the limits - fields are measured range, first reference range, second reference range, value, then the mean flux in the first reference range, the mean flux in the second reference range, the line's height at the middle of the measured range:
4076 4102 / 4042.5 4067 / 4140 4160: 2.6 angstrom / 2.56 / 2.84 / 2.66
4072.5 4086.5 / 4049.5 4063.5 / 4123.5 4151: 1.2 angstrom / 2.63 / 2.73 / 2.66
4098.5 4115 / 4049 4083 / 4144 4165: 2.0 angstrom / 2.54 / 2.83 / 2.68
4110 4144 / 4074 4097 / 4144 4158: -0.4 angstrom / 2.47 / 2.8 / 2.68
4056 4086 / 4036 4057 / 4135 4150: 2.5 angstrom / 2.64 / 2.81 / 2.68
